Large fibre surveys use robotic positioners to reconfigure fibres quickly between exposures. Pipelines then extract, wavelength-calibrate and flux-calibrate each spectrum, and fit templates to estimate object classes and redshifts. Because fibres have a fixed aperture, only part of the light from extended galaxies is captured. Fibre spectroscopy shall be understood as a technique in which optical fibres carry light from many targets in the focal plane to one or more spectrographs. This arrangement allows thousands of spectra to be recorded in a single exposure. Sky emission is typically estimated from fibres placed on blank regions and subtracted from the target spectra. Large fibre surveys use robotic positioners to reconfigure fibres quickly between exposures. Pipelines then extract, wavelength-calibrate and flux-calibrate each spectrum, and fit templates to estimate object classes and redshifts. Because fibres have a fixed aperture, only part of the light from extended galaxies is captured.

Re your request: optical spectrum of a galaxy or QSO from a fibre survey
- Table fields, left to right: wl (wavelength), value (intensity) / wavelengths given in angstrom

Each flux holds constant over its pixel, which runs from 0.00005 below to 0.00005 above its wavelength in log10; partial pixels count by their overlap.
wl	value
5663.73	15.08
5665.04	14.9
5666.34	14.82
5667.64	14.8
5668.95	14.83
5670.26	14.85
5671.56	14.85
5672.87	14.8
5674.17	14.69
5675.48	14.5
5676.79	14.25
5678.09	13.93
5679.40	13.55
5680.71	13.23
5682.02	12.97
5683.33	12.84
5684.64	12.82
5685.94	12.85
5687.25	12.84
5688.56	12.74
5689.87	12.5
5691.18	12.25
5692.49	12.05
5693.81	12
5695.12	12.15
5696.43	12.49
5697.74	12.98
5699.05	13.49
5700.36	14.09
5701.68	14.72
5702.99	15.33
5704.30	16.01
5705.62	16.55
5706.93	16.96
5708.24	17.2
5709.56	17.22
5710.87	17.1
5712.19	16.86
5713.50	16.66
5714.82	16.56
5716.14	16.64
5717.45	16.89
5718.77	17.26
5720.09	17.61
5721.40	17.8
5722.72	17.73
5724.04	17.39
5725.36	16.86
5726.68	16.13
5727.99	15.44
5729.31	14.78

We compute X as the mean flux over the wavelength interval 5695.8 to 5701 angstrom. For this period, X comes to 13.3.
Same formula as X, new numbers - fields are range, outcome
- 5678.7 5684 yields 13.1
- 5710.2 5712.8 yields 17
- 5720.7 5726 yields 17.5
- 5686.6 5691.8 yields 12.6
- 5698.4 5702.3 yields 14.1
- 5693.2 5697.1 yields 12.2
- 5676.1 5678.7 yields 14.1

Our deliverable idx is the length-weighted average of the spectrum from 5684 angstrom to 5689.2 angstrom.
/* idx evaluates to 12.8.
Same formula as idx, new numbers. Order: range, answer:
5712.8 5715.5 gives 16.6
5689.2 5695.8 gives 12.2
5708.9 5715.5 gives 16.9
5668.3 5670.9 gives 14.8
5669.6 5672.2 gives 14.9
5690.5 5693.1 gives 12.2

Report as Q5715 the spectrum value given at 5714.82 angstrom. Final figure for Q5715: 16.56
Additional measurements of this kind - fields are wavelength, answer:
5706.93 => 16.96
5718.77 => 17.26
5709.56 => 17.22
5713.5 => 16.66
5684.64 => 12.82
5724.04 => 17.39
